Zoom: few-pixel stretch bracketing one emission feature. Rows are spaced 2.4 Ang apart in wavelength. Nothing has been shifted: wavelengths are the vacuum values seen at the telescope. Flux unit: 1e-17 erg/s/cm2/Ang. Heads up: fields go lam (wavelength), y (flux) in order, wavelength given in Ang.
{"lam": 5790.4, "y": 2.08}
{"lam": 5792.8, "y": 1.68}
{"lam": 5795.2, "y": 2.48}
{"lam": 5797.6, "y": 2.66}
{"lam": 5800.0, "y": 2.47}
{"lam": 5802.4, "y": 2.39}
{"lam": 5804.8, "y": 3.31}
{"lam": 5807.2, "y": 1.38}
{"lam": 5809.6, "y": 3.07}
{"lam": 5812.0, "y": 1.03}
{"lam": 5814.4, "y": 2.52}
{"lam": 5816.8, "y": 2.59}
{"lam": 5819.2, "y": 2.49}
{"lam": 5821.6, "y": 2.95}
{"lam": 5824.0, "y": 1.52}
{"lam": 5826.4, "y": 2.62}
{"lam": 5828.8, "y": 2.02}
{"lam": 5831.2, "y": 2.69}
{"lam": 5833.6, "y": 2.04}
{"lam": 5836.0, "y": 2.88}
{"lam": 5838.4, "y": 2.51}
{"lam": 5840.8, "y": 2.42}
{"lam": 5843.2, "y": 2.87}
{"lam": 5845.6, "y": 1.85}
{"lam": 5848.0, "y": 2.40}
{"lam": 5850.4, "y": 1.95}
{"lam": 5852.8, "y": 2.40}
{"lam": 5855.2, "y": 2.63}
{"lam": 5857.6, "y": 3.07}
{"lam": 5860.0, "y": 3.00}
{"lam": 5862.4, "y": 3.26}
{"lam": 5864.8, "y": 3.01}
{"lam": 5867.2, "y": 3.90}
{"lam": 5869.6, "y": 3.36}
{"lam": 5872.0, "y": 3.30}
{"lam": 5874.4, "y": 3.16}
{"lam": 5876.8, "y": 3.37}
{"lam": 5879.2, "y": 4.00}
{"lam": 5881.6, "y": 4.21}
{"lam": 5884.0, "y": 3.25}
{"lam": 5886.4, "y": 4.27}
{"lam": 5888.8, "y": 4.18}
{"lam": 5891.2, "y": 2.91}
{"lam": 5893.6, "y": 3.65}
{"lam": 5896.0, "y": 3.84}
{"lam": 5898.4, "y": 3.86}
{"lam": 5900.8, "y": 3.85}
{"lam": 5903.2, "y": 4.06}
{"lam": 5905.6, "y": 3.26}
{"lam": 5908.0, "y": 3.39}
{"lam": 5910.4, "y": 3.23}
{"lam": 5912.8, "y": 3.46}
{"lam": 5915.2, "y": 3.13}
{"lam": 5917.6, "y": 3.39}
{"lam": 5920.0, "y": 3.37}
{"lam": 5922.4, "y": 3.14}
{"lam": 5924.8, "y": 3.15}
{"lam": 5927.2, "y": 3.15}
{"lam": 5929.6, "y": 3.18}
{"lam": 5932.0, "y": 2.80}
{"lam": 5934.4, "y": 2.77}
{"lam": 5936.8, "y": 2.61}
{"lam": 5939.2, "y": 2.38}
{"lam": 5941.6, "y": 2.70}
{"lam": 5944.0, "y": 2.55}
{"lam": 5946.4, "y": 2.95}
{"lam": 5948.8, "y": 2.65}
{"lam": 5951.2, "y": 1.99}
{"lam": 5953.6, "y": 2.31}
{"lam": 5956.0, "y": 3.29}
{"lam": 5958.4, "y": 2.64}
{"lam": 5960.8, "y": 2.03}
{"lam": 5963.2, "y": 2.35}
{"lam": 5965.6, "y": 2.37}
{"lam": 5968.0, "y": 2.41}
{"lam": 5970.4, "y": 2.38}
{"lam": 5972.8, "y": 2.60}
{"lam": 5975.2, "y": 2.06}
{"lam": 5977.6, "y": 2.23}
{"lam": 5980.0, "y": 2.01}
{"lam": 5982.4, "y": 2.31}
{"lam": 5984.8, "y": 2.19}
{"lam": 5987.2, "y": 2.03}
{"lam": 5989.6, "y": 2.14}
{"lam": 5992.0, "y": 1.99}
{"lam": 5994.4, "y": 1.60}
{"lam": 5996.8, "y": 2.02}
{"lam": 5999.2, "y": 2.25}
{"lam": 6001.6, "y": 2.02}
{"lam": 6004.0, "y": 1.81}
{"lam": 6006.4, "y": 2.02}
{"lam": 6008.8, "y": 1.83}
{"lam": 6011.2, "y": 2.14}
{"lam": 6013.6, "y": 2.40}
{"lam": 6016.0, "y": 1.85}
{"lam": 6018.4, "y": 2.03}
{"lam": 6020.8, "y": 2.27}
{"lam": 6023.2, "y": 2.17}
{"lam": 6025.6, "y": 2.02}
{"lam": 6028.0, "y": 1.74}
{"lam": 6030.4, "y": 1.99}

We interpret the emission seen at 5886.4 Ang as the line Mg II 2798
